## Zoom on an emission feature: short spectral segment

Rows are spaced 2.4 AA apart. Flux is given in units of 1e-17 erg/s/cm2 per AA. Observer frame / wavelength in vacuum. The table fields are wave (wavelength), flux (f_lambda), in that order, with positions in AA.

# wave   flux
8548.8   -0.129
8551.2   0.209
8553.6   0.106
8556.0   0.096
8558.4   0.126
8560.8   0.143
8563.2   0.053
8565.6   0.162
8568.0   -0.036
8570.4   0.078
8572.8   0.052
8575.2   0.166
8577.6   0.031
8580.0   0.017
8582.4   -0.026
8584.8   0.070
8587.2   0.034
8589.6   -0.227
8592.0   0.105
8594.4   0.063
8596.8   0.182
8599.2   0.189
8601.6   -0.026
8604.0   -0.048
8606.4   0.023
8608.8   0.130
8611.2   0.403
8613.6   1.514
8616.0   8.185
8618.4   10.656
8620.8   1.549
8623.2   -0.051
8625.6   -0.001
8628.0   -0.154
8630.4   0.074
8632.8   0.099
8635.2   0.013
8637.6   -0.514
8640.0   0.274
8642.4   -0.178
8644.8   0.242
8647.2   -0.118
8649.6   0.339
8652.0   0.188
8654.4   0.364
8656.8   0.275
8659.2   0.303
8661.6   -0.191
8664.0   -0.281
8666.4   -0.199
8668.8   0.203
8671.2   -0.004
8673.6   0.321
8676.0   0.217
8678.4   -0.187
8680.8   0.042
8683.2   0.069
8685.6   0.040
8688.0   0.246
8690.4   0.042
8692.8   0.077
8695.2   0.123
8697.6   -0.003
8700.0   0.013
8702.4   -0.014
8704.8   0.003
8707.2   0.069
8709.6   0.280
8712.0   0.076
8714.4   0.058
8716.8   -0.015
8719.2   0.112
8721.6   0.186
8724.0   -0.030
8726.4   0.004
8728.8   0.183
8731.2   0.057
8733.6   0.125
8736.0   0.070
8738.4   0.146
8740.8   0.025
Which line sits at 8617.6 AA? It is [O III]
